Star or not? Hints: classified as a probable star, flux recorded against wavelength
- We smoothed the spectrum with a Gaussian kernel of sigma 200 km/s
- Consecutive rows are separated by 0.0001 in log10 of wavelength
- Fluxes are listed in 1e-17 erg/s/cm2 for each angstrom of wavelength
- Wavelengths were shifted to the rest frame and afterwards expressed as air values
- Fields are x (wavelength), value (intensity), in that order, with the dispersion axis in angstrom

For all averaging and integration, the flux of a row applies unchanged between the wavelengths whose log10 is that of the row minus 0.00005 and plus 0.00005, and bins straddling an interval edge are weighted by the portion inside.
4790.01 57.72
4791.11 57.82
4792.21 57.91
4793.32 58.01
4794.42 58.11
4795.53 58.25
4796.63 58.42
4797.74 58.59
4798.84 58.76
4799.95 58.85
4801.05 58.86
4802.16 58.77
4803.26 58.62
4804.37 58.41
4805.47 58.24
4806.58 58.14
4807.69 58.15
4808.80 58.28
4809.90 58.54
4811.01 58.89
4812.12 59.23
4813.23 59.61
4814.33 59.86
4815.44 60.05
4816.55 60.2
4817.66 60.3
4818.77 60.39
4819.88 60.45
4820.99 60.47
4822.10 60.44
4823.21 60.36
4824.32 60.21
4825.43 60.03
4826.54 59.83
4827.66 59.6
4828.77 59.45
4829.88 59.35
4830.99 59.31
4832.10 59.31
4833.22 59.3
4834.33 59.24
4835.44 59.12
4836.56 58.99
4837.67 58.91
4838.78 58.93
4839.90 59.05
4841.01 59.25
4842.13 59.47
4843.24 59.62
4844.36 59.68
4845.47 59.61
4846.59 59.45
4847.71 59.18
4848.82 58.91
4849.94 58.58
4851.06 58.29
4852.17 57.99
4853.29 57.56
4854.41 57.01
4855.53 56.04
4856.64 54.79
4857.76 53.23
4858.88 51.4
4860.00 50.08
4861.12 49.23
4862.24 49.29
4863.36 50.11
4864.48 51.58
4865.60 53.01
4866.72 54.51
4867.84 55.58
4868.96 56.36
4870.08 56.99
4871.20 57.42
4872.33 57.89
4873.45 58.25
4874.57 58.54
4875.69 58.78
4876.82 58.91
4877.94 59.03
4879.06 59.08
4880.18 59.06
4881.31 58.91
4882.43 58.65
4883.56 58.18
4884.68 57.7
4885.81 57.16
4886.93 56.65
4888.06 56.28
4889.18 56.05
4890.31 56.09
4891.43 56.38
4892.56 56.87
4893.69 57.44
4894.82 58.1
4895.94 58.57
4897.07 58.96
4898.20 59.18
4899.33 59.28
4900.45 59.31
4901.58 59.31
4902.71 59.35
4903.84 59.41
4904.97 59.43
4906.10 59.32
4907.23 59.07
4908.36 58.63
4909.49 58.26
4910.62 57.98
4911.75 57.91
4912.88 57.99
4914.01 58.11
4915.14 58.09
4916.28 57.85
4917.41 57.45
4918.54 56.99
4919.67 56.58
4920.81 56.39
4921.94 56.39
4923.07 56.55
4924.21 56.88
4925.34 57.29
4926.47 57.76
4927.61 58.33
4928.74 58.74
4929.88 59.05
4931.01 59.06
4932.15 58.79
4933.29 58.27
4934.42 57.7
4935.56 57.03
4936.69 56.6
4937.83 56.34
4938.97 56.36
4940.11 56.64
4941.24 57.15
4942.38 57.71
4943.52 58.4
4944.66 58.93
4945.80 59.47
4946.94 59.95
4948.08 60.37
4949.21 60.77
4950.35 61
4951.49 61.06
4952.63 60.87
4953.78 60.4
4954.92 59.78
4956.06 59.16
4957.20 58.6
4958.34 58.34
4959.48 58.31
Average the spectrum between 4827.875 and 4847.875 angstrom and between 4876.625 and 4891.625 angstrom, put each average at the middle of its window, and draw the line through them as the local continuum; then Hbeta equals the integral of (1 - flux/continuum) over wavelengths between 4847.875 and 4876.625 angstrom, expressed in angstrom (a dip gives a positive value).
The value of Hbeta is 1.5 angstrom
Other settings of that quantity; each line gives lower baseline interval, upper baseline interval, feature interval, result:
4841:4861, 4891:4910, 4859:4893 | 1.06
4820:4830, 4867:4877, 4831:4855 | 0.04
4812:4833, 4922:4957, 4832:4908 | 2.52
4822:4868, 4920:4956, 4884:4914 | -0.11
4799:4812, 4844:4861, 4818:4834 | -0.61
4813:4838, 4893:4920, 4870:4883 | 0.10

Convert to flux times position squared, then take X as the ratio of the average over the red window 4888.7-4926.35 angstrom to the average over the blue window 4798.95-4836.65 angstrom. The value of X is 1.01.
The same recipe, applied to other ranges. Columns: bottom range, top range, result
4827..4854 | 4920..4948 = 1.02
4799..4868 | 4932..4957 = 1.06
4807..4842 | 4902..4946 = 1.01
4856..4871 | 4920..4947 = 1.12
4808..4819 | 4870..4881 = 1.01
